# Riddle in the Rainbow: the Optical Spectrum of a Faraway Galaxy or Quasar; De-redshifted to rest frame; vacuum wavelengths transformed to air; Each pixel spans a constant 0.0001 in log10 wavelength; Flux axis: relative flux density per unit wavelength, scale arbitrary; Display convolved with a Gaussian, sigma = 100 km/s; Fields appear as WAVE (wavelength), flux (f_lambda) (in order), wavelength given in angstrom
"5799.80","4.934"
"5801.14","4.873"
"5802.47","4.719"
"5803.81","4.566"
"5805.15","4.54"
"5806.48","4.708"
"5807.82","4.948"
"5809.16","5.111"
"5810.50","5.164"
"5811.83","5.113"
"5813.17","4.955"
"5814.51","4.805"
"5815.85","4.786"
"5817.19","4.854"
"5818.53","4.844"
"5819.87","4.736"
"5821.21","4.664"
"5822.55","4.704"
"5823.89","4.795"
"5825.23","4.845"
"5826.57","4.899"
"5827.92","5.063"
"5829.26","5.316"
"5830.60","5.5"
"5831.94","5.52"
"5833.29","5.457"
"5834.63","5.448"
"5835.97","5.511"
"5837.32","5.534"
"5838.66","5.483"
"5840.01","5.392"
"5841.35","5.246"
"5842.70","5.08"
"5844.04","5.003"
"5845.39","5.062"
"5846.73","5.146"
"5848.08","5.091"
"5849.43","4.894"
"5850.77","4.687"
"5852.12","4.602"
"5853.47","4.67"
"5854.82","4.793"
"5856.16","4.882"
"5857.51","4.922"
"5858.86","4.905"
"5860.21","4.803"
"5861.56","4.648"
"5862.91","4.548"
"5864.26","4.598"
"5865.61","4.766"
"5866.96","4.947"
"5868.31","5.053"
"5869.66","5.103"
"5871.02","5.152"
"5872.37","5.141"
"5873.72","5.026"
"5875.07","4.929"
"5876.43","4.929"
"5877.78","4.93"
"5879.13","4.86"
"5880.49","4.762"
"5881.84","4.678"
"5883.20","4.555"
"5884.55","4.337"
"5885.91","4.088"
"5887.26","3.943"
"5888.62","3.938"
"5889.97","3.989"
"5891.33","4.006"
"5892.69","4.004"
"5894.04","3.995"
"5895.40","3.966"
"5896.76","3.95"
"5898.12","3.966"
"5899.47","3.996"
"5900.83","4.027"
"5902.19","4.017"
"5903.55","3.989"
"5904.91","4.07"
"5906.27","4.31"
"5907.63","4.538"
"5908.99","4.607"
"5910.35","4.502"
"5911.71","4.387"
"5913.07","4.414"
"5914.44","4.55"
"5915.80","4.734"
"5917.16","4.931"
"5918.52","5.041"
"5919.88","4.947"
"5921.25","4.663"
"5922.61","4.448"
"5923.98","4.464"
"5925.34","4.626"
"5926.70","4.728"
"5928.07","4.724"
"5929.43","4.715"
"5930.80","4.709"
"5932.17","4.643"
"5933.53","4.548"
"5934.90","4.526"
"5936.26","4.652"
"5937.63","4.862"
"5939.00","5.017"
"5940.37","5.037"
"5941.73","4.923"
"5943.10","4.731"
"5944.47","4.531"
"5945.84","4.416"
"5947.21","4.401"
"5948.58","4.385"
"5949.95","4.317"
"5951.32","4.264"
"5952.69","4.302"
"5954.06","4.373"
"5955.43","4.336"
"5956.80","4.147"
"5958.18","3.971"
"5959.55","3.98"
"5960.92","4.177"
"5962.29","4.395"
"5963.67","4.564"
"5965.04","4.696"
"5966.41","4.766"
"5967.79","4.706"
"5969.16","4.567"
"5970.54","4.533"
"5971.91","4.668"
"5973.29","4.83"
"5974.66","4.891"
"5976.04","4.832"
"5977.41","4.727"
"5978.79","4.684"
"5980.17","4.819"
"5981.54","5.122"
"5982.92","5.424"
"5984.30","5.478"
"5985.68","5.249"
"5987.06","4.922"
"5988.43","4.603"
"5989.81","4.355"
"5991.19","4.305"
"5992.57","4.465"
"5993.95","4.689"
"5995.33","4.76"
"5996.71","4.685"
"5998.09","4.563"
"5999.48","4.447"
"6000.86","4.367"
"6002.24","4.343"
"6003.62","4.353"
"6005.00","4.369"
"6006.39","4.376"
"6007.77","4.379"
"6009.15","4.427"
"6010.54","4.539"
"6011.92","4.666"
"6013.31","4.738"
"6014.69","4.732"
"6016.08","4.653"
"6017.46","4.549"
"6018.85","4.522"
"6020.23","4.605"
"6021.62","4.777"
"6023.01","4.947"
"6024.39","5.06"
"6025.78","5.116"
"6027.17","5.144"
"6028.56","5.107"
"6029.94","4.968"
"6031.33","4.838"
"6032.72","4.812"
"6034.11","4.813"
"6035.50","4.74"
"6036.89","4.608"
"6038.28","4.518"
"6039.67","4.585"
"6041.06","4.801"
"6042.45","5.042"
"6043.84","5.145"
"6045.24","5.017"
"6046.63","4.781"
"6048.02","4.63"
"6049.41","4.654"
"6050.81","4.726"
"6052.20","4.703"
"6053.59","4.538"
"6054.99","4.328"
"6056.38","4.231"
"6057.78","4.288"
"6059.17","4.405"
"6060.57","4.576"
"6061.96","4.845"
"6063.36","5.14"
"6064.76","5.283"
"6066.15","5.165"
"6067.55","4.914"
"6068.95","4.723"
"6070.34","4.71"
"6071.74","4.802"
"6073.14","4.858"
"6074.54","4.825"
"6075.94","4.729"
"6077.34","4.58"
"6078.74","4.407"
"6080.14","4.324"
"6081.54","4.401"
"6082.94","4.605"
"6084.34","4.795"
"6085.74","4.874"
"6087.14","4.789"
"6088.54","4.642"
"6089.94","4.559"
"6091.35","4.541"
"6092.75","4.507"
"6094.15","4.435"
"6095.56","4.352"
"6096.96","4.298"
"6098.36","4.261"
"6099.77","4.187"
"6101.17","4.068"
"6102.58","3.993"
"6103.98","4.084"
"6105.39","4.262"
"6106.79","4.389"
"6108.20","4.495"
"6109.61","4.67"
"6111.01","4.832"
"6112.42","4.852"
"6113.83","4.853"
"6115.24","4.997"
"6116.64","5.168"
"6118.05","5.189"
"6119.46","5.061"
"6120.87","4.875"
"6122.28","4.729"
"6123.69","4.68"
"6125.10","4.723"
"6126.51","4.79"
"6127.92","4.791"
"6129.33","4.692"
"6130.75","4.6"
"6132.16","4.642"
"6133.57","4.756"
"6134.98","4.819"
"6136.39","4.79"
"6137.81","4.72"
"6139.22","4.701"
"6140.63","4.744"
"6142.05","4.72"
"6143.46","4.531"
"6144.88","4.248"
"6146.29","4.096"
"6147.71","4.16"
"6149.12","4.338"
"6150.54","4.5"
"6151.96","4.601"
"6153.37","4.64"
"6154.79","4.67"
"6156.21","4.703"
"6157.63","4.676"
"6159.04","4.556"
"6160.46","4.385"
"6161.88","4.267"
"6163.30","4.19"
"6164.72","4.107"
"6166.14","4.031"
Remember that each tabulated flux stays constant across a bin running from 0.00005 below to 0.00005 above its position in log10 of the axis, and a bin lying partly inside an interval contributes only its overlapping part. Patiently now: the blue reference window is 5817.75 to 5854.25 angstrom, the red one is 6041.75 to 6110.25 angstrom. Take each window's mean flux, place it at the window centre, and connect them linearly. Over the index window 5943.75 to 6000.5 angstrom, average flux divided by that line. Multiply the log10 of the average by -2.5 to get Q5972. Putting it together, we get 0.05 mag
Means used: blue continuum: 5.08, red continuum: 4.6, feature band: 4.59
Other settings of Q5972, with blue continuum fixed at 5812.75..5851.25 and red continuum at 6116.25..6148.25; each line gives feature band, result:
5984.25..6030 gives 0.04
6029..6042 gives 0.02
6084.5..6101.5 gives 0.06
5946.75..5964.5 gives 0.15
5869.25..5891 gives 0.09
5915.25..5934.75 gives 0.06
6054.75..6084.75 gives 0.02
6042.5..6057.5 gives 0.03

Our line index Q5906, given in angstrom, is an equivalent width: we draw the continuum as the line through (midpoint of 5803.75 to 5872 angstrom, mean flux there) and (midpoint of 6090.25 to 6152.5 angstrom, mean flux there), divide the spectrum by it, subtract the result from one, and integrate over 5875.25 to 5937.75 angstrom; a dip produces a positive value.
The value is 5.7 angstrom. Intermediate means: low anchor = 4.98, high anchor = 4.58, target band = 4.44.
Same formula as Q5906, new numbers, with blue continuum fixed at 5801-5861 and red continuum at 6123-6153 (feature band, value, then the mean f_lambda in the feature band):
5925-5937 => 0.5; 4.65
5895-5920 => 2.7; 4.36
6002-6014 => 0.7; 4.47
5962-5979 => 0.4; 4.69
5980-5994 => -0.2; 4.87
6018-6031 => -0.4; 4.91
